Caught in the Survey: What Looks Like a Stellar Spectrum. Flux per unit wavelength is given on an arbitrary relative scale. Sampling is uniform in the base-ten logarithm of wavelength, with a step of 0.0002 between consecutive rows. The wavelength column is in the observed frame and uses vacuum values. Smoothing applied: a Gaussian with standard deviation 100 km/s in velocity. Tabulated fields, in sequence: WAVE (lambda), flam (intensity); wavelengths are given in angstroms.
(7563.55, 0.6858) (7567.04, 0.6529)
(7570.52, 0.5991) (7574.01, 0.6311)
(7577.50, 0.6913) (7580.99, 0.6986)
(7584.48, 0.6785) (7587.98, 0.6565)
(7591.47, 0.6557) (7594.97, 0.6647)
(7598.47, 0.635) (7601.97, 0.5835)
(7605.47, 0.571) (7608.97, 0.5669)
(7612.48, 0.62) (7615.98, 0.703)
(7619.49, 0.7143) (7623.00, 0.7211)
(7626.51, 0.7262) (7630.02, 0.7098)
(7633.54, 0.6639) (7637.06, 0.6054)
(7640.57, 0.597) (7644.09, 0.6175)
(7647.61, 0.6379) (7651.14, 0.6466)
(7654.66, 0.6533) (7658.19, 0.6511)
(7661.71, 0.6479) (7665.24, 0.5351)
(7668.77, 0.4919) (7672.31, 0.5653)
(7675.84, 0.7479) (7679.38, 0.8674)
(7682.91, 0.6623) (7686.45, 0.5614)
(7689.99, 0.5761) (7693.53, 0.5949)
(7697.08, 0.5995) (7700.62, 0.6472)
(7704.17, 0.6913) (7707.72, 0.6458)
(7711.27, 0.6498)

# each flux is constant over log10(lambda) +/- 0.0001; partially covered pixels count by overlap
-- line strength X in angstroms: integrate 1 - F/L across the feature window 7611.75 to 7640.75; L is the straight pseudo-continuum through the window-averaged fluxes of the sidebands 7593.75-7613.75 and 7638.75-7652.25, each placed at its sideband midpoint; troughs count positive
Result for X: -3.0 angstroms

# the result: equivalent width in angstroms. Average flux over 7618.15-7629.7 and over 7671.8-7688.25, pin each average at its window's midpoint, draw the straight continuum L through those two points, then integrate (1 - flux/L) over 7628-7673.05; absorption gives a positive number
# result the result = 5.5 angstroms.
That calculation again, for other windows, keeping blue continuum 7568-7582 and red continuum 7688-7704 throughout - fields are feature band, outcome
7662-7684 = -0.9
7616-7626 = -1.2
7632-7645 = 0.2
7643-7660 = -0.4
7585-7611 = 0.9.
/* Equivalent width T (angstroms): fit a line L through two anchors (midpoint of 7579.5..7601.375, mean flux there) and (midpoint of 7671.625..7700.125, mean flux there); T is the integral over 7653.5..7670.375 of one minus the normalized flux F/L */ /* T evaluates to 1.5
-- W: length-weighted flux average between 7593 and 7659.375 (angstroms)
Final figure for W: 0.647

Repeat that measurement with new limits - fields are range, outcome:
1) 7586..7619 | 0.632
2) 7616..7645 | 0.673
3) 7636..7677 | 0.615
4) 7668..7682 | 0.68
